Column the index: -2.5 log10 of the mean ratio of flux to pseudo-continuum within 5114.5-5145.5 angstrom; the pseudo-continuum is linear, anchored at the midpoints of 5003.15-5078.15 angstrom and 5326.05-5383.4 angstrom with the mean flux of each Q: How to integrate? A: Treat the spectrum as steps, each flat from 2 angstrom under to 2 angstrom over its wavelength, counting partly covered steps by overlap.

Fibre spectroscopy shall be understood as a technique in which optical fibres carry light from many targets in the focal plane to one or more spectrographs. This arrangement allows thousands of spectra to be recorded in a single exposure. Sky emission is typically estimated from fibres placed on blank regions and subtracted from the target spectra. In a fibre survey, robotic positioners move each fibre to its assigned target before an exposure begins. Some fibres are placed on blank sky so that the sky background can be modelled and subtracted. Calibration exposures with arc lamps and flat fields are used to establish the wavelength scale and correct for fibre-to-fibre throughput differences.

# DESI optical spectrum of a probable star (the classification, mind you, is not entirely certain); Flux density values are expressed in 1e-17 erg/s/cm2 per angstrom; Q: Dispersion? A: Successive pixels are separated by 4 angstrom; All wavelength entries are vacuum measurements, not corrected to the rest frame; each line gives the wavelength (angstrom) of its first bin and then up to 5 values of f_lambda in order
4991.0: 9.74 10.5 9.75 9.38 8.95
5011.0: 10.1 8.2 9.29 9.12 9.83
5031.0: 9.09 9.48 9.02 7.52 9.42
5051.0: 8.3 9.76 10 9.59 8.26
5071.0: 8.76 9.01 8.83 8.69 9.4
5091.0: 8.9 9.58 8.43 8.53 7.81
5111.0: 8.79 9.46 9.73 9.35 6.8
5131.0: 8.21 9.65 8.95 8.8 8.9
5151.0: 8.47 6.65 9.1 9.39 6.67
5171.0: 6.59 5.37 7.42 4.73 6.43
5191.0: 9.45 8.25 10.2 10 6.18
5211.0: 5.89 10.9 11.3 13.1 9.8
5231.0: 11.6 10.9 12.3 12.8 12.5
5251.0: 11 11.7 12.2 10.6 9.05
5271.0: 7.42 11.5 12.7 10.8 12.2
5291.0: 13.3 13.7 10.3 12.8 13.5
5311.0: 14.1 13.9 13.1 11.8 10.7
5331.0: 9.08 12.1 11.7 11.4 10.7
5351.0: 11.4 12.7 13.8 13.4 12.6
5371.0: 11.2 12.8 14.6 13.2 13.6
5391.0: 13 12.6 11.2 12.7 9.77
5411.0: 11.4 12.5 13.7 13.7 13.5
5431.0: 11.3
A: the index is 0.13 mag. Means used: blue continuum 9.1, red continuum 12.1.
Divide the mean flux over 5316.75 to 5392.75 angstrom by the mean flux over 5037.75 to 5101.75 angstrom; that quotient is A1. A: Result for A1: 1.4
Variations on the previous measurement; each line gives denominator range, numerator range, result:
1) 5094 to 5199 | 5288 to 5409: 1.51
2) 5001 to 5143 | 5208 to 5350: 1.28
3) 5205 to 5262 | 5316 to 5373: 1.09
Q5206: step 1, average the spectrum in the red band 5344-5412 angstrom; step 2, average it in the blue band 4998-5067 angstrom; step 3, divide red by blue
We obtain 1.3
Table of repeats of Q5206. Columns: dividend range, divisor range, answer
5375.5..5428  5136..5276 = 1.37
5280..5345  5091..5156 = 1.40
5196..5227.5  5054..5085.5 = 1.06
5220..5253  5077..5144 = 1.33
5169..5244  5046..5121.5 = 1.01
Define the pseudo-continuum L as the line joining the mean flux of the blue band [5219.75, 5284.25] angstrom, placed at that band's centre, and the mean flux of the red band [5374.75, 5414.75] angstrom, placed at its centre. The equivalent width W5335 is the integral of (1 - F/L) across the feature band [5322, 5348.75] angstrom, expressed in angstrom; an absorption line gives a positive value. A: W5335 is 2.06 angstrom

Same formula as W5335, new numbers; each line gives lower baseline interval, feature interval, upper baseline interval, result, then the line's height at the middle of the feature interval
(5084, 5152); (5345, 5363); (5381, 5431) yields -0.7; 11.9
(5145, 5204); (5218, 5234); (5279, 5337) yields -3.2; 9.52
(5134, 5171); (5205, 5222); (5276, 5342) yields 1.8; 9.87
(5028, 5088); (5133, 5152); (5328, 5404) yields 1.8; 9.91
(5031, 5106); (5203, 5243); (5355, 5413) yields 1.5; 10.7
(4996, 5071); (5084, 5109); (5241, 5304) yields 2.6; 9.79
